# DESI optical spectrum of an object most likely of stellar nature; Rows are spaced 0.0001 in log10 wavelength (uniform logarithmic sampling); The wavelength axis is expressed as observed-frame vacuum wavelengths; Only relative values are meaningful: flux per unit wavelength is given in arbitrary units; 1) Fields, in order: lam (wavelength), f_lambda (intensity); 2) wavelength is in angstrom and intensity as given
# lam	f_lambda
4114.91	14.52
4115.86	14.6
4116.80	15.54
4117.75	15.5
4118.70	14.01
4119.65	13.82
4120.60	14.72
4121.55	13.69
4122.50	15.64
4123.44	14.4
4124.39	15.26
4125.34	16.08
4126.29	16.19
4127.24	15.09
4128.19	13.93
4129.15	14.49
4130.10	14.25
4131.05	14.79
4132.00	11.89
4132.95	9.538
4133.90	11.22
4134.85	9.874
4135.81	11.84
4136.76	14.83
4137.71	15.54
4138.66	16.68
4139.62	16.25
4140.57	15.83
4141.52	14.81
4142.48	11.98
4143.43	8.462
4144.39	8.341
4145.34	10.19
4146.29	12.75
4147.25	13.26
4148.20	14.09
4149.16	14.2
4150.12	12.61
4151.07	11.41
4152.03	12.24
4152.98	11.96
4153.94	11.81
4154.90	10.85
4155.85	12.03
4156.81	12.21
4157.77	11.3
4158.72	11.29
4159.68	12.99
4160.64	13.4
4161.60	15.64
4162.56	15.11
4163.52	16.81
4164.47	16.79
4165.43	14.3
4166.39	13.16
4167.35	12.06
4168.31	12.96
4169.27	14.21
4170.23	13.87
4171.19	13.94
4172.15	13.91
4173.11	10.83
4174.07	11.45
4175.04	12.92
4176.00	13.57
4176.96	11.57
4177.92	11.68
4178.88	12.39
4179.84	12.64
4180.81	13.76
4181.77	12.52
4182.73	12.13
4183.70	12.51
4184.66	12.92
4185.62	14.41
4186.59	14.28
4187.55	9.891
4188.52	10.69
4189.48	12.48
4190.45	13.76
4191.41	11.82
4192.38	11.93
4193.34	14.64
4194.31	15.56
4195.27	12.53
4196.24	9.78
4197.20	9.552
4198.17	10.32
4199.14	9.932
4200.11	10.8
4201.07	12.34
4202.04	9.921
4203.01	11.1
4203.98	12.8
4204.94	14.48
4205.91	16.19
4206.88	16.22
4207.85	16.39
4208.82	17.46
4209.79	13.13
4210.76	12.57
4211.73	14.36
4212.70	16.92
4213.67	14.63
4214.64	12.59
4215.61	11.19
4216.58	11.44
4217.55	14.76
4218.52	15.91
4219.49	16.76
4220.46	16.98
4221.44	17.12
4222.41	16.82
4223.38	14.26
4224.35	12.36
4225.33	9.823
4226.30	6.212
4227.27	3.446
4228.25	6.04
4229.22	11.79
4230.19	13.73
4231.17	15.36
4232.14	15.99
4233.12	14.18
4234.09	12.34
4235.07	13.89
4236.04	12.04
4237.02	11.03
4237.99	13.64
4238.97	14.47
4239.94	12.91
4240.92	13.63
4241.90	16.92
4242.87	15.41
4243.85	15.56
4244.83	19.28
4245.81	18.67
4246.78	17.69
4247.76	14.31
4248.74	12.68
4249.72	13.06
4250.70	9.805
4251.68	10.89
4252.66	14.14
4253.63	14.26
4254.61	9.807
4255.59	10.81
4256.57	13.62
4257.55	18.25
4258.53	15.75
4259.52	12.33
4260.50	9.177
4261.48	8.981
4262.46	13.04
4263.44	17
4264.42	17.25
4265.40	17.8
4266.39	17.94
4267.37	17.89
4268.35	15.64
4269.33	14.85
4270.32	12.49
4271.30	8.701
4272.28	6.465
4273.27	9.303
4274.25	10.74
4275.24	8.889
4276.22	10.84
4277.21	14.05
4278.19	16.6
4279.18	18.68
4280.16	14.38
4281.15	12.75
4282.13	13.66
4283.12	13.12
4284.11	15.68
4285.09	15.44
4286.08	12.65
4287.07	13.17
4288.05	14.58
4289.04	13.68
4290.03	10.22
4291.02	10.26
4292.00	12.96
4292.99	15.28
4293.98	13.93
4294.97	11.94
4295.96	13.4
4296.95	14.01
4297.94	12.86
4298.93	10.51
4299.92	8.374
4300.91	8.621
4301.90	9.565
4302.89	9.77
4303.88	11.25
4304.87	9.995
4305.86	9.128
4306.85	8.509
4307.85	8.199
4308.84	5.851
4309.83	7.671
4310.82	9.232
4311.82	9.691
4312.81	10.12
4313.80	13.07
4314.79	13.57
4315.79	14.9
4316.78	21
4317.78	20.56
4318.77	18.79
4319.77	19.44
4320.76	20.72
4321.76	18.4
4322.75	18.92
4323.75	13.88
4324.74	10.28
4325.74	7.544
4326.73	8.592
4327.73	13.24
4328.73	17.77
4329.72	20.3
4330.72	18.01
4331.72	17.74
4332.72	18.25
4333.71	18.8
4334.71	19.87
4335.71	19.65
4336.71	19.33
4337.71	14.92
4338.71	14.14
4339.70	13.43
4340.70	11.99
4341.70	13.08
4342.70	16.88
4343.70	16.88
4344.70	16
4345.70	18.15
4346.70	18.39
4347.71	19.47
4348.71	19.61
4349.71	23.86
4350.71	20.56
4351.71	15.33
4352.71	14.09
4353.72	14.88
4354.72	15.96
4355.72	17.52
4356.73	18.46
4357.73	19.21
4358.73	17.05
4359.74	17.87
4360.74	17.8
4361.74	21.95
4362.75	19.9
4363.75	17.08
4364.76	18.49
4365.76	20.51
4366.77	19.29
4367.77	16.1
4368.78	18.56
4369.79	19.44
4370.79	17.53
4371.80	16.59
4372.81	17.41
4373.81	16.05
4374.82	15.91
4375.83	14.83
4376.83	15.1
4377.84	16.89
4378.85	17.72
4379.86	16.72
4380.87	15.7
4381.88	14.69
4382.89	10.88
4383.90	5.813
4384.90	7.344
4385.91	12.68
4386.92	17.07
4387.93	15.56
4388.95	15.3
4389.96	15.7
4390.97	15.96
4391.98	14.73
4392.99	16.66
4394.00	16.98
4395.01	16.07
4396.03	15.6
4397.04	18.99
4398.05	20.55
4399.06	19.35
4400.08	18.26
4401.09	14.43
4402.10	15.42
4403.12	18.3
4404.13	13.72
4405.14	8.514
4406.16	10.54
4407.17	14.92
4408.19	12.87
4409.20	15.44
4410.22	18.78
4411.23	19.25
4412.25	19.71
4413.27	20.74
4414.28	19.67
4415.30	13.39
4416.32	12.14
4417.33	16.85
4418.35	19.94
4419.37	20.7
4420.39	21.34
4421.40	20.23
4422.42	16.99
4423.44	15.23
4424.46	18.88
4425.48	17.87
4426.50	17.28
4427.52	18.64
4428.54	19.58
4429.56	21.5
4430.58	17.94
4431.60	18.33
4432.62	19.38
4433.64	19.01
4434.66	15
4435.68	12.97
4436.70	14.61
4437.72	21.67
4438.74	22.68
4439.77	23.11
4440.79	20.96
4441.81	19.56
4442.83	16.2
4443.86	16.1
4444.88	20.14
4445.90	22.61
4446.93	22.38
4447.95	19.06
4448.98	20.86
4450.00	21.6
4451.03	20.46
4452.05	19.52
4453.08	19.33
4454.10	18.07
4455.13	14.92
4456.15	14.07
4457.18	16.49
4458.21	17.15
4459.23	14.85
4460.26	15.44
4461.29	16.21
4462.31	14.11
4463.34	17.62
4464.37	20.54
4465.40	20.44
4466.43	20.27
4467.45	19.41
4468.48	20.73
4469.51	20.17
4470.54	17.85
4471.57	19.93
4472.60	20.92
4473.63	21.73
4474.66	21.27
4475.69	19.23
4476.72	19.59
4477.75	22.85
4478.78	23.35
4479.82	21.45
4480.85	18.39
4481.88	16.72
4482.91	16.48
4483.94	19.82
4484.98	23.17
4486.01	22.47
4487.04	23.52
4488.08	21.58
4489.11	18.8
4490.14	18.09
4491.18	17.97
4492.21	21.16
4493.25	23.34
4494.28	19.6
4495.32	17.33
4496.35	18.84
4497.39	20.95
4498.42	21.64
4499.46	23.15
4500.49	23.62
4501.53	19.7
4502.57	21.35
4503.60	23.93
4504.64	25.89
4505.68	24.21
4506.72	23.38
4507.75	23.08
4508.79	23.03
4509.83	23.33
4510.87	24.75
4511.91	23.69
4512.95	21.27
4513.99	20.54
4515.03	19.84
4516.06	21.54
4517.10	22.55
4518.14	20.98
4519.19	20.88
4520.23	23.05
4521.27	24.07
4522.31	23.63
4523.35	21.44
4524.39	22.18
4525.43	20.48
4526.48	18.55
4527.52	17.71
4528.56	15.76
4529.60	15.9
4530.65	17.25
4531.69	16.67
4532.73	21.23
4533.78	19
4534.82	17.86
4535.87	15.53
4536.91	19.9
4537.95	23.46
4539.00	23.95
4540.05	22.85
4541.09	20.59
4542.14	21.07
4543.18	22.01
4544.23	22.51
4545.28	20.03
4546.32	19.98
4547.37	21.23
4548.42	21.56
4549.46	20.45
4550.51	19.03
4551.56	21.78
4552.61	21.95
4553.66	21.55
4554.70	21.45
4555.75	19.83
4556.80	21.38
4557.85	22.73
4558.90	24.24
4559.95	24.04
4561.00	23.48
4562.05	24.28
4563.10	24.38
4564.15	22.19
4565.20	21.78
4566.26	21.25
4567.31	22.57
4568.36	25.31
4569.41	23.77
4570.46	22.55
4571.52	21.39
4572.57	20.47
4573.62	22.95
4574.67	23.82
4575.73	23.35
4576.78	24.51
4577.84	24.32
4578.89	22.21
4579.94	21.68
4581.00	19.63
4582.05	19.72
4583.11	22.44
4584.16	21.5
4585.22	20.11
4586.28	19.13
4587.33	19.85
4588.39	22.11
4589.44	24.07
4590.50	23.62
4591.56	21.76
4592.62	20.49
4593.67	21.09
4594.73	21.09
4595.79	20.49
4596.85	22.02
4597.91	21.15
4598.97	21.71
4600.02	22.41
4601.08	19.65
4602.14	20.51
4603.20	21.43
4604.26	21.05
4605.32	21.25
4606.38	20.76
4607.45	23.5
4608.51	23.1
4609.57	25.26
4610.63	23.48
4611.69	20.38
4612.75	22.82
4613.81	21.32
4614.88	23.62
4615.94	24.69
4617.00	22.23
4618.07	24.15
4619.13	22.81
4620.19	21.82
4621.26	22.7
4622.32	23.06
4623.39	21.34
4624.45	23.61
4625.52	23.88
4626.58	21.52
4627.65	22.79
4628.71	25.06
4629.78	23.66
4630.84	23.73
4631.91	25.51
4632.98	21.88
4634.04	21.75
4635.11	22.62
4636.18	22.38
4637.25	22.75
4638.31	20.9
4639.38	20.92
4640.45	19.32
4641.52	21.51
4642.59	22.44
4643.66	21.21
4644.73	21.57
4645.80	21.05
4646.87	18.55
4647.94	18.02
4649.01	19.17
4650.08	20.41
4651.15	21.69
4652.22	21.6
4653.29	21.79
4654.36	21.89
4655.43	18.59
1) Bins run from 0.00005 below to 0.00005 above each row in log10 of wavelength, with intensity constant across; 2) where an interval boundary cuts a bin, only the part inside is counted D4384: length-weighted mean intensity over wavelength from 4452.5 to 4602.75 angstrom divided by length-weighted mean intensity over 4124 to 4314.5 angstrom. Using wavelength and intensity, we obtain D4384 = 1.62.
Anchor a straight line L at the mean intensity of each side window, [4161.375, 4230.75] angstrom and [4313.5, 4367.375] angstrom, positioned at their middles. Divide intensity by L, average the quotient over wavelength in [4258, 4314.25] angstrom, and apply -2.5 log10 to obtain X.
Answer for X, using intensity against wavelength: 0.26 mag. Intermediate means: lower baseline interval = 13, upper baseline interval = 17.2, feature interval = 12.2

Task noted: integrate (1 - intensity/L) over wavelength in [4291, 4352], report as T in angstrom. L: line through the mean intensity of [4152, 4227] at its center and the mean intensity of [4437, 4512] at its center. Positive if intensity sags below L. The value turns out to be 7.2 angstrom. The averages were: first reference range 13.1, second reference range 20.2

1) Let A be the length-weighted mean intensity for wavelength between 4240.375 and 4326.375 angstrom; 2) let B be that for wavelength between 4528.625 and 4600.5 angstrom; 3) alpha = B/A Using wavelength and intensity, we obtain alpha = 1.6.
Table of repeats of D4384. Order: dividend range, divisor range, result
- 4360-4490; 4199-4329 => 1.35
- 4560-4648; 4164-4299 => 1.67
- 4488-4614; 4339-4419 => 1.31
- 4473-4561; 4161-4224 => 1.57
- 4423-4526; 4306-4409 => 1.27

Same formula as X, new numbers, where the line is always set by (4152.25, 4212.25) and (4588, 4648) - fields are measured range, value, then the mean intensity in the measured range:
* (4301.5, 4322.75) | 0.21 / 13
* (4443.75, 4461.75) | 0.02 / 18.3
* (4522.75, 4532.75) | 0.09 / 18.6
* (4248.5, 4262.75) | 0.17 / 12.4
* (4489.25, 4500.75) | -0.05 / 20.4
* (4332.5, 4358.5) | -0.06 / 17.2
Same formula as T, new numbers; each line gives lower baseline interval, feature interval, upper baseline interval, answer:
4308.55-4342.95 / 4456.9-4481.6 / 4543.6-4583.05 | 0.3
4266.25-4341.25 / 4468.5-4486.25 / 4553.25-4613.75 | -1.4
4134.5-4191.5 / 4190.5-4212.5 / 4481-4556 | 1.3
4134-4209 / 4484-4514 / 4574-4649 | -3.3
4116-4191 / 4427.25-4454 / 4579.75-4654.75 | -1.1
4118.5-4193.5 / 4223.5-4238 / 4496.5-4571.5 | 3.3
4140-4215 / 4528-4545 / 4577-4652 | 0.5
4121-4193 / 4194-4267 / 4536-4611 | 5.8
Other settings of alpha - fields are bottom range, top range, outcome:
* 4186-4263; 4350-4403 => 1.25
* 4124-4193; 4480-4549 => 1.60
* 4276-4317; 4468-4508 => 1.72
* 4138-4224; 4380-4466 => 1.30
